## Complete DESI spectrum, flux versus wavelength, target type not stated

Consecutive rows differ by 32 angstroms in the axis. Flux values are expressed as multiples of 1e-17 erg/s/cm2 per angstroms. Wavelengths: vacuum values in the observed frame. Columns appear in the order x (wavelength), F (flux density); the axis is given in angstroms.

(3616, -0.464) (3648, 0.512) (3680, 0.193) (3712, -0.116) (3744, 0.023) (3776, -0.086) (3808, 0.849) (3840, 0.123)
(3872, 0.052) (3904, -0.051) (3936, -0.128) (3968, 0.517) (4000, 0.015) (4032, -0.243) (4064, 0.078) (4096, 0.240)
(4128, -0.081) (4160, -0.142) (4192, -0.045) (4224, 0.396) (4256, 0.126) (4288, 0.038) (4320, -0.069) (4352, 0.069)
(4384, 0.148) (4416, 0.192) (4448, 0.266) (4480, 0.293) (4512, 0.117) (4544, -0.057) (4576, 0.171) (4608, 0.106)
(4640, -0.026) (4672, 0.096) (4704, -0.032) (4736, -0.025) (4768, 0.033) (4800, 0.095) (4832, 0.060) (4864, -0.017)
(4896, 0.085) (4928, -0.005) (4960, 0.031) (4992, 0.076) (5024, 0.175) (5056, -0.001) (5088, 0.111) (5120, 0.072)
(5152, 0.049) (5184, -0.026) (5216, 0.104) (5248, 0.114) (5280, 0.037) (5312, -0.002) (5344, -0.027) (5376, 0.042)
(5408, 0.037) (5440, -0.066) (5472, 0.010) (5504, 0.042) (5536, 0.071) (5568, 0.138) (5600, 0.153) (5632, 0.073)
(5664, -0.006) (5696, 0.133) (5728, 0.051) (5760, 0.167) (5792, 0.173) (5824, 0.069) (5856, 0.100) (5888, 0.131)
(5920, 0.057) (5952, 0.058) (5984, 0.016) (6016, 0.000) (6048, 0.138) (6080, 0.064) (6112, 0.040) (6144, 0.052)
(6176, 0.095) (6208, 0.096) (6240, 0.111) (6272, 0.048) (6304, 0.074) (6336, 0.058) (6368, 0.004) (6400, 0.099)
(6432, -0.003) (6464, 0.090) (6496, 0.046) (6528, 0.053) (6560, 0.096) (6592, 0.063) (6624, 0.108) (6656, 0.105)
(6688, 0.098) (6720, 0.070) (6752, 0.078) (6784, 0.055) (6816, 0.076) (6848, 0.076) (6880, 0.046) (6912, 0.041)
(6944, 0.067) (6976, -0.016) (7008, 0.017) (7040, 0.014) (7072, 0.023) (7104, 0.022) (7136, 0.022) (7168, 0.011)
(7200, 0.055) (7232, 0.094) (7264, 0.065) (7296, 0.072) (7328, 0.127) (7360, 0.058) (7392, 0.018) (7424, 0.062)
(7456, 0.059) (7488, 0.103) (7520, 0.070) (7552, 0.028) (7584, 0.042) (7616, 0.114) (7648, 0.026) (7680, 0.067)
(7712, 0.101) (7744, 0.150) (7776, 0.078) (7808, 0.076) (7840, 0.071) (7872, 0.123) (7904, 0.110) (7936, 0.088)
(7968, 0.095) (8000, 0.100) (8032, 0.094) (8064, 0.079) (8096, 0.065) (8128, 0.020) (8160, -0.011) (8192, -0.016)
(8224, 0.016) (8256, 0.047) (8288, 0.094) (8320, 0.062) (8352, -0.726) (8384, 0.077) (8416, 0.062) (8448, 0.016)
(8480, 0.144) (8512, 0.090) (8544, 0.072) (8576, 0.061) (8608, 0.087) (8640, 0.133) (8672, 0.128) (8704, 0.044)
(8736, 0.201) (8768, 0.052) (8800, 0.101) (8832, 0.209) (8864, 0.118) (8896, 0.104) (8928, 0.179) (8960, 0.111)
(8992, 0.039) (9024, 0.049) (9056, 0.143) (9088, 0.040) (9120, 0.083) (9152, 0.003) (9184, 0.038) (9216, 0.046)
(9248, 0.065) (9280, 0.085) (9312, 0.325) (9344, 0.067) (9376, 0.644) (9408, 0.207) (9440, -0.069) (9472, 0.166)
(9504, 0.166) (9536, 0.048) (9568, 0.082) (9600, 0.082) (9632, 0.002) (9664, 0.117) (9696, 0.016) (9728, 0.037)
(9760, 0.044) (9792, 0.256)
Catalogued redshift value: 1.34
